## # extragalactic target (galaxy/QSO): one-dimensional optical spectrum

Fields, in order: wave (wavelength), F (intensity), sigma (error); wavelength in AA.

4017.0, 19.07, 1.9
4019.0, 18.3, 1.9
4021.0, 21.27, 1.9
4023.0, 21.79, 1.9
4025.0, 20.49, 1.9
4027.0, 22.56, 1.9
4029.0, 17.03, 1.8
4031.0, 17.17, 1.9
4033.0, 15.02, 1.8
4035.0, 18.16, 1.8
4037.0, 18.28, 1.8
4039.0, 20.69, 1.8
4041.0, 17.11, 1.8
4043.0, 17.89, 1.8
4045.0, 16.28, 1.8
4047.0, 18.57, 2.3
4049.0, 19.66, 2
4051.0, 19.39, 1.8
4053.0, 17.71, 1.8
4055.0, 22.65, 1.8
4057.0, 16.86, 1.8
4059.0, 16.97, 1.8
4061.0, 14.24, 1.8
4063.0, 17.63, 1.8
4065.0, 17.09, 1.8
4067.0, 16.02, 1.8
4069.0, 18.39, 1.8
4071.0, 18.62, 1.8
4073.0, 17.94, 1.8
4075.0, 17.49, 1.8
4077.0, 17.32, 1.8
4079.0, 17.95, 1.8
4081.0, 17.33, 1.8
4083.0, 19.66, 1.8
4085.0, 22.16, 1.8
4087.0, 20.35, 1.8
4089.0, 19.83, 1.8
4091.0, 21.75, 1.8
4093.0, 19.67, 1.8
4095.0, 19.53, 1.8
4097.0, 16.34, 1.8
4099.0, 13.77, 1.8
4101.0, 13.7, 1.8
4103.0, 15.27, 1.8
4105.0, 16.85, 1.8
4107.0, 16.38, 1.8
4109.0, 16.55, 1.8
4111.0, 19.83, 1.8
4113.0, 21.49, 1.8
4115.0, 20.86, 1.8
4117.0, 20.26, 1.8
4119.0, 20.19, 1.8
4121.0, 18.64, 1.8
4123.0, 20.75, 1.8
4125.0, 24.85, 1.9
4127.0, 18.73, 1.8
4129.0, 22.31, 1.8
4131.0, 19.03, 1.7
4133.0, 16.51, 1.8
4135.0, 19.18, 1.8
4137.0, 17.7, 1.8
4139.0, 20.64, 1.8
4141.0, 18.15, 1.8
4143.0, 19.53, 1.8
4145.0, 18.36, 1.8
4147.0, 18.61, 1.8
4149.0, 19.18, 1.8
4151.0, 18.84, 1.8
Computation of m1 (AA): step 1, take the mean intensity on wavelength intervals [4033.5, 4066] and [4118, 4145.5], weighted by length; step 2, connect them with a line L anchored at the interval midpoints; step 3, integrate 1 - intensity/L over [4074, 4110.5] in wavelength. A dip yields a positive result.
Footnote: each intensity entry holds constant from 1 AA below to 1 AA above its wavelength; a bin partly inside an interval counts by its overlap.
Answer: 1.8 AA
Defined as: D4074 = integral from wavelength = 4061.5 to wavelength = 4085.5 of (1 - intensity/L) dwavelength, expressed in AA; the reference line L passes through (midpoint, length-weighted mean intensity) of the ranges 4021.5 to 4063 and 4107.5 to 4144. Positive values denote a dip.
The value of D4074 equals 1.2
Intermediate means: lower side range 18.4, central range 18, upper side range 19.7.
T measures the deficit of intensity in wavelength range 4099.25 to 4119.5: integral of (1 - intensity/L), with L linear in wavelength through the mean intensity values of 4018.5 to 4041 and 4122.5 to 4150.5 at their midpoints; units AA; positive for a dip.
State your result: 1.54 AA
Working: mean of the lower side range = 19.1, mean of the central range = 17.9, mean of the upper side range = 19.5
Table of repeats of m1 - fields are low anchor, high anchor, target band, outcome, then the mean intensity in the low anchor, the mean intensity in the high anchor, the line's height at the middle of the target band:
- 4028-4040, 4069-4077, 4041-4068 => 0.17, 17.7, 18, 17.9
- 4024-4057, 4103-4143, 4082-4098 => -0.74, 18.6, 19.3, 19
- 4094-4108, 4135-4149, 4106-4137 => -3.96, 16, 18.9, 17.4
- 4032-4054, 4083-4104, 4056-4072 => 1.05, 18.1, 18.3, 18.2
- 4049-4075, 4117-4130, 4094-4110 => 3.03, 17.9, 20.9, 19.8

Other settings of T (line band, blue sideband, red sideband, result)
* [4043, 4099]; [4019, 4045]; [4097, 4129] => 1.1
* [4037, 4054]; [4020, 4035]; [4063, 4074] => 0.1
